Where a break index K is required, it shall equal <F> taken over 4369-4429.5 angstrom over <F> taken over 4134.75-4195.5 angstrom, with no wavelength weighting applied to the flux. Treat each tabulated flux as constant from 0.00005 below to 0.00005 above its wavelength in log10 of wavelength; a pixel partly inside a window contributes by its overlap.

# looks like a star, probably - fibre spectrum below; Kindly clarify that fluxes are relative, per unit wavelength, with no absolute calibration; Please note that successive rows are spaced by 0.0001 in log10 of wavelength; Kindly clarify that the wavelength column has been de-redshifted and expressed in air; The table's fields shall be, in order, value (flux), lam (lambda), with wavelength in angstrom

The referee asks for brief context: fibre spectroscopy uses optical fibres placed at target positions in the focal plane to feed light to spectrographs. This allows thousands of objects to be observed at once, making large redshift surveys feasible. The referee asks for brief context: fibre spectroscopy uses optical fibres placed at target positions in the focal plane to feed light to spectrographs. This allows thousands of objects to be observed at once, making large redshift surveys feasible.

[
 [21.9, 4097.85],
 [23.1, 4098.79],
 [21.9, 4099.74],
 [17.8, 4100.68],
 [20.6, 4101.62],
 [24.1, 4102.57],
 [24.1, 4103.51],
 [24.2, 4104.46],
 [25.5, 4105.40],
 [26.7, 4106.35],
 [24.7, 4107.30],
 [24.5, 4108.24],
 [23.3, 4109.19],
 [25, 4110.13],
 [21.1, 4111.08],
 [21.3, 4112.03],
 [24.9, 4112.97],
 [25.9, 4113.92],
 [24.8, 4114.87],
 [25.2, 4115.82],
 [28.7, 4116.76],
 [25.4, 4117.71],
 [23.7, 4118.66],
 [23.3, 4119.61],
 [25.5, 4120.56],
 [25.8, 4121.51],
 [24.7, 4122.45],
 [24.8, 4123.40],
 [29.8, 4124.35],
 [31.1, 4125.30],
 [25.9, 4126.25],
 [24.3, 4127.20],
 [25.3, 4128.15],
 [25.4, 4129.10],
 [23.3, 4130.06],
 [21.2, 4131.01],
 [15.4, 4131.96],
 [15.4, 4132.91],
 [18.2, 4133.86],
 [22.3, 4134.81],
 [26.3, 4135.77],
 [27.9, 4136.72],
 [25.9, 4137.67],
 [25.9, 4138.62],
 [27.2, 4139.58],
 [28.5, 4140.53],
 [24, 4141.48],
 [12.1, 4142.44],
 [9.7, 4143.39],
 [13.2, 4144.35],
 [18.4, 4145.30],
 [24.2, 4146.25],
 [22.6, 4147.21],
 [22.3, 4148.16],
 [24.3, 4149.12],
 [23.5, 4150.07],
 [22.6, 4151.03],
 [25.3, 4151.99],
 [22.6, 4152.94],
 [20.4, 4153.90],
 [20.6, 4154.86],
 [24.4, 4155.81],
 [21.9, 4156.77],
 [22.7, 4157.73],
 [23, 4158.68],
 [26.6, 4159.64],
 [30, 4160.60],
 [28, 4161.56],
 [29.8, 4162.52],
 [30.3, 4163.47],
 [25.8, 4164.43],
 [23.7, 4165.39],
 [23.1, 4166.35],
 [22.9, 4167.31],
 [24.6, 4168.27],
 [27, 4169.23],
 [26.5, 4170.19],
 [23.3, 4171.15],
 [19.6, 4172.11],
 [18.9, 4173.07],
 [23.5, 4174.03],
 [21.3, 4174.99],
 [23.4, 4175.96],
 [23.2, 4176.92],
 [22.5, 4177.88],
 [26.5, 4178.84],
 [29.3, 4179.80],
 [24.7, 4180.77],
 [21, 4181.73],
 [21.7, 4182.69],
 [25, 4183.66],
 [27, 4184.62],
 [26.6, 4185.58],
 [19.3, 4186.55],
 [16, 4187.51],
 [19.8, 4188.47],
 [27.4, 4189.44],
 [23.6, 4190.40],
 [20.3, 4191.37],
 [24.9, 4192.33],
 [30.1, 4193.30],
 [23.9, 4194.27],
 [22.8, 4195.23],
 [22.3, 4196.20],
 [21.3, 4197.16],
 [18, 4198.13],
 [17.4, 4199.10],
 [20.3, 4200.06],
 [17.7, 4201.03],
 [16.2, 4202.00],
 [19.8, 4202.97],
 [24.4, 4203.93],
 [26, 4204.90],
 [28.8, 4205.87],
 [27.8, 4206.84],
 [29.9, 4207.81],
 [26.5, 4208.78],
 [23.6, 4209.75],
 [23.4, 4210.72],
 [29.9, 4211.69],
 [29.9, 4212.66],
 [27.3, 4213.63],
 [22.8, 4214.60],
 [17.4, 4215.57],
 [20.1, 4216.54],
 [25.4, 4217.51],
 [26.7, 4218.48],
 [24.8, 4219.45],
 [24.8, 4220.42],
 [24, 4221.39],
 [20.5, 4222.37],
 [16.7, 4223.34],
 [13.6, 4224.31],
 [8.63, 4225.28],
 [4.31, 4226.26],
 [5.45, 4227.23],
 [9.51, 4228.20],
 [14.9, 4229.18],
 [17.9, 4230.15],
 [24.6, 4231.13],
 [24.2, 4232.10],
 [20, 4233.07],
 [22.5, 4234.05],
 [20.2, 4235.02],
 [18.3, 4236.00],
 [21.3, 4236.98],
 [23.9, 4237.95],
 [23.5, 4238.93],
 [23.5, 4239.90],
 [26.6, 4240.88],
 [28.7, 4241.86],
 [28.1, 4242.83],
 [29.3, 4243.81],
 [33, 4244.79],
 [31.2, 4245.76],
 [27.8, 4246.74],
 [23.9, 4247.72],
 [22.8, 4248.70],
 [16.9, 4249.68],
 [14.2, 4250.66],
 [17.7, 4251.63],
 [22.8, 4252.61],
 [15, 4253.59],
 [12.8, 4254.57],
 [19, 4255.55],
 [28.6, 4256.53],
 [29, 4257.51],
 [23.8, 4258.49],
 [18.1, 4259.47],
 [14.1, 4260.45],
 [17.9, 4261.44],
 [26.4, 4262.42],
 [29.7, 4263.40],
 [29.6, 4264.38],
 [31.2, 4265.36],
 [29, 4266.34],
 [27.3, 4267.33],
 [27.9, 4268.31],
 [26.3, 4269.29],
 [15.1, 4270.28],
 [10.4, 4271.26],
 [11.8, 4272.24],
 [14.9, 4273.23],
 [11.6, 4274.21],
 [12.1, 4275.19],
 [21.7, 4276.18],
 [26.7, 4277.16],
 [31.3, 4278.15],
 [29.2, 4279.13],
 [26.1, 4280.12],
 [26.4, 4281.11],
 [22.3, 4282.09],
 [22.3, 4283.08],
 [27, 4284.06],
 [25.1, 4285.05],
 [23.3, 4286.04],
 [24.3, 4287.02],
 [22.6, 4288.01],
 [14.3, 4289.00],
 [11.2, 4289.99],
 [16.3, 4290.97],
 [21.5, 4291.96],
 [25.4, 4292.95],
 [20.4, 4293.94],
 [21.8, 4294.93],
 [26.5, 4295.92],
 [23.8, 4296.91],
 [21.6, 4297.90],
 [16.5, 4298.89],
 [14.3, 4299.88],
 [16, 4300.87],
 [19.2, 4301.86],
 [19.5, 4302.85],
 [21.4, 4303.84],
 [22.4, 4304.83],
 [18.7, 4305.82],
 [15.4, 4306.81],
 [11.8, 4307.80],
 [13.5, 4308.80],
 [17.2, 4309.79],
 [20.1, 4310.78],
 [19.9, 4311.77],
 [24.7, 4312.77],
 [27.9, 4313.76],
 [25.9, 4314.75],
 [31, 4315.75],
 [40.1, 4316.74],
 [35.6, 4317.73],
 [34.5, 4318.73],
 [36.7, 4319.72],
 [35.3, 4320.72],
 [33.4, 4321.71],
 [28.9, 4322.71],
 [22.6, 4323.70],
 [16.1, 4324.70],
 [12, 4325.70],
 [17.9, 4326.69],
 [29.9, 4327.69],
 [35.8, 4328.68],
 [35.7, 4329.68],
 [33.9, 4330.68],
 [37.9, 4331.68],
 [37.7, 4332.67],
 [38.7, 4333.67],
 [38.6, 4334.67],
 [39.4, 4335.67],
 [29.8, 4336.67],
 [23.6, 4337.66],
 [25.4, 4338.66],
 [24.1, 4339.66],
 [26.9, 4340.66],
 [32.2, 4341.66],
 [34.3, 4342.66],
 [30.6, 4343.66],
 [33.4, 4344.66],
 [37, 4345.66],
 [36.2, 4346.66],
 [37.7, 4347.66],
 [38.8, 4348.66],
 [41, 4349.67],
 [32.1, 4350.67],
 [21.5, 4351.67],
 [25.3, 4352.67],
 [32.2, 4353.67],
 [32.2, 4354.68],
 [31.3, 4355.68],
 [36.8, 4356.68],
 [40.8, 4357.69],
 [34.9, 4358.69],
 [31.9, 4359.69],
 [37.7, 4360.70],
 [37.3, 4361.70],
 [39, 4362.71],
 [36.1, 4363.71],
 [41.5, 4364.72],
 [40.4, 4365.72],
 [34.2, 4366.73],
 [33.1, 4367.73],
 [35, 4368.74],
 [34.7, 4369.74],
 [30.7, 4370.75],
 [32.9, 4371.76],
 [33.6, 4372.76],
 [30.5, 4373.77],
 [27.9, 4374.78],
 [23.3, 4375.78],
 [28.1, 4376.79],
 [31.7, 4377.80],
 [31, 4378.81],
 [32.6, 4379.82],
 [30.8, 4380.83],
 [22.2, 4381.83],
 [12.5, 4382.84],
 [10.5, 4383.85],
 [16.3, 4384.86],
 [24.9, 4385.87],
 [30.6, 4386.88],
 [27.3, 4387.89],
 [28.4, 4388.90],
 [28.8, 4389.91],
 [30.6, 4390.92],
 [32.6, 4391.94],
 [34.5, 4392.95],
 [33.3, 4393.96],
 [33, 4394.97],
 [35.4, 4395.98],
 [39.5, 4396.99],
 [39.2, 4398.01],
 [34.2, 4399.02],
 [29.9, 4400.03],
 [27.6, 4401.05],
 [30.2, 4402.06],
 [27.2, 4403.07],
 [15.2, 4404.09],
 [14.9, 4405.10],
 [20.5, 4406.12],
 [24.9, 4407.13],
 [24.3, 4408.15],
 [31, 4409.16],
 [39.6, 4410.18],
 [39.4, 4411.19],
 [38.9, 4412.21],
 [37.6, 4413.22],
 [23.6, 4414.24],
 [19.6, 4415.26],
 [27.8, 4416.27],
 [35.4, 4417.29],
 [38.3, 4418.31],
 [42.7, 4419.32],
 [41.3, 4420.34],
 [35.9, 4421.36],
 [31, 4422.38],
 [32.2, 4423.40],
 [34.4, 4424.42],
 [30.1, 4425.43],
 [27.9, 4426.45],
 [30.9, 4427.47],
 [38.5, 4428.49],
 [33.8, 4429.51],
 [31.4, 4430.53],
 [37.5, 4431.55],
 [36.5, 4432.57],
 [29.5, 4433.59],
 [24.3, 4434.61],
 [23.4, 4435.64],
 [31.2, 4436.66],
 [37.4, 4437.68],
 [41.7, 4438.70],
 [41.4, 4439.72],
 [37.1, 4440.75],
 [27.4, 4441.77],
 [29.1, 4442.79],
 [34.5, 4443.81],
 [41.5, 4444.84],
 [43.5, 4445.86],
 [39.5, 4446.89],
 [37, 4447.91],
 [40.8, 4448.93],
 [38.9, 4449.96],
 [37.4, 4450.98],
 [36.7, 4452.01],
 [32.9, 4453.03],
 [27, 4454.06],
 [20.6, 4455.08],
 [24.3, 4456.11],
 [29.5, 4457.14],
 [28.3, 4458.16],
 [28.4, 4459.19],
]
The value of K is 1.3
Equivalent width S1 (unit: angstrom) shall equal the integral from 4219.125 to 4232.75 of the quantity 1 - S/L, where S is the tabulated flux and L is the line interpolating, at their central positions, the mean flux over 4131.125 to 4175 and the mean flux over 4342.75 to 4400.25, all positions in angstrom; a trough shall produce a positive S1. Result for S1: 4.88 angstrom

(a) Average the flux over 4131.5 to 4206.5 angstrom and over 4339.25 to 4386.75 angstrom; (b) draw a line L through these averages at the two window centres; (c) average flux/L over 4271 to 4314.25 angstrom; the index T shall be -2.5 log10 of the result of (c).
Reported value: 0.36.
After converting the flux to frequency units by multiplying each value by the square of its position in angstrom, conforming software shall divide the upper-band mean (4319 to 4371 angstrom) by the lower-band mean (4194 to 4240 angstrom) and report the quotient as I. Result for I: 1.64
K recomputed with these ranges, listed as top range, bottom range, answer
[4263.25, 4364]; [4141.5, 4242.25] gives 1.20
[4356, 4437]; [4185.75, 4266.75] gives 1.40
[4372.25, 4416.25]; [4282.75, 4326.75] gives 1.26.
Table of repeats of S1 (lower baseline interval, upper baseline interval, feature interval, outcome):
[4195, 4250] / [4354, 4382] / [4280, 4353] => 8.05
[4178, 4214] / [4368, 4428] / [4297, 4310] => 4.50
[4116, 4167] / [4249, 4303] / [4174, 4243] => 1.14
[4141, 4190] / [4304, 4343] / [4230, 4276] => 6.08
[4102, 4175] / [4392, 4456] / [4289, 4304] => 4.83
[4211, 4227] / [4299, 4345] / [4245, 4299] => 4.20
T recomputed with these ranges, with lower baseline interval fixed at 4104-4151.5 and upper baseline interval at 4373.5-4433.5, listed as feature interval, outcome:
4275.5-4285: 0.07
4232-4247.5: 0.05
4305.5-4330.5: 0.09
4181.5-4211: 0.10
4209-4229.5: 0.28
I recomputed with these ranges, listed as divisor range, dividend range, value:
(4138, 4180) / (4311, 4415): 1.45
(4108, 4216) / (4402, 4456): 1.56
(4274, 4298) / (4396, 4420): 1.45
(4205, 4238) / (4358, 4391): 1.54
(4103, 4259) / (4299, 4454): 1.47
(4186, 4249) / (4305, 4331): 1.22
